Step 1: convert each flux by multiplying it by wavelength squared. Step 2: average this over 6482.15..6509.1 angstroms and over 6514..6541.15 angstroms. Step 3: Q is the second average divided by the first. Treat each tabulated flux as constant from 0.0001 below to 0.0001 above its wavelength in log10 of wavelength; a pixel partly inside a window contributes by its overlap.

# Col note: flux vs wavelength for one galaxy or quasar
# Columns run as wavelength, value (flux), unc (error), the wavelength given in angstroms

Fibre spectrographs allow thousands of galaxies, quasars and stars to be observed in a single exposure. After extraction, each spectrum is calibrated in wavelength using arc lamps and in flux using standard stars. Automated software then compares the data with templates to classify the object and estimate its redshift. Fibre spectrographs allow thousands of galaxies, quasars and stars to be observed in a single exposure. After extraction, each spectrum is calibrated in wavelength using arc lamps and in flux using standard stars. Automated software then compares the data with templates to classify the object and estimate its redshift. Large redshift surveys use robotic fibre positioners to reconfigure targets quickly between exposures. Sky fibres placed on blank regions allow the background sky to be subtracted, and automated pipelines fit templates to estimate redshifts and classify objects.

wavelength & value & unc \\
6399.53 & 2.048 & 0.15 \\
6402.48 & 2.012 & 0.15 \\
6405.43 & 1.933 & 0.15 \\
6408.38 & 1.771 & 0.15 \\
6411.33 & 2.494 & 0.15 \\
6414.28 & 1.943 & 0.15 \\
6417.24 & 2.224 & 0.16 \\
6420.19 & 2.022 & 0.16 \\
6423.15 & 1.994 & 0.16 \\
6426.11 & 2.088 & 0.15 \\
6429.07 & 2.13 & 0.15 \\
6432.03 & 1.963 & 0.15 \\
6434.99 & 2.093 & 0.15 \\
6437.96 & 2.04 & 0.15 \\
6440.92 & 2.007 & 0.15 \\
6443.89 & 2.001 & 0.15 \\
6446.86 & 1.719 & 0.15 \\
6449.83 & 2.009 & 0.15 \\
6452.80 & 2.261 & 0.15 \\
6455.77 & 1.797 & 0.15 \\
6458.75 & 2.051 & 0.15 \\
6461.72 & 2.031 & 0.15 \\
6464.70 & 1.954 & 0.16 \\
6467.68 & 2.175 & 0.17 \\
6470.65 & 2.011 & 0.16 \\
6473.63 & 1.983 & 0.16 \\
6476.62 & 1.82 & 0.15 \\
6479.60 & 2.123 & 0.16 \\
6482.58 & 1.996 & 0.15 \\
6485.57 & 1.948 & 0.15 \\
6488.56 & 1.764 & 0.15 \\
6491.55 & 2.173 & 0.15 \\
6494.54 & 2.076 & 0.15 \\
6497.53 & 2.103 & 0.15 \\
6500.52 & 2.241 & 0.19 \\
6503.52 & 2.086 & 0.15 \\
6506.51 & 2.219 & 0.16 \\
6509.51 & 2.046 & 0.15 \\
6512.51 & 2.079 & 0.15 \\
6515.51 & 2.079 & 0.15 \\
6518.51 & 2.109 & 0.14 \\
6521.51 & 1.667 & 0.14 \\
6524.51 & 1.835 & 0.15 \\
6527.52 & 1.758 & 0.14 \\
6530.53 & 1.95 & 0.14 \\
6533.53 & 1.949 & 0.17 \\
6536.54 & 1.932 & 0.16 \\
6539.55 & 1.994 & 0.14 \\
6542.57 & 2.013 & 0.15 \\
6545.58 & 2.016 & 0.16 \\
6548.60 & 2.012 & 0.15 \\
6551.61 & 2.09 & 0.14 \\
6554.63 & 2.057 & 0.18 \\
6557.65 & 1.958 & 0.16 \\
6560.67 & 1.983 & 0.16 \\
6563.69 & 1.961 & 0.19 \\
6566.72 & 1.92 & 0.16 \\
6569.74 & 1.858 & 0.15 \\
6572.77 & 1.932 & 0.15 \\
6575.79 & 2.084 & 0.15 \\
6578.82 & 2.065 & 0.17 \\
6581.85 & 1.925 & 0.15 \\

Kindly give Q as 0.9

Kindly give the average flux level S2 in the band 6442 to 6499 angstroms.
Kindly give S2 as 2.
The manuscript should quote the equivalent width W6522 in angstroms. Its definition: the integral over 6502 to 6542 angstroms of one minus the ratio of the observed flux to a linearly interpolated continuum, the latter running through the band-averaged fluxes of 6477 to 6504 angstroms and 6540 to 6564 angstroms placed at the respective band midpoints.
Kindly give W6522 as 1.0 angstroms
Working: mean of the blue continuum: 2.05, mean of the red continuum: 2.01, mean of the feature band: 1.98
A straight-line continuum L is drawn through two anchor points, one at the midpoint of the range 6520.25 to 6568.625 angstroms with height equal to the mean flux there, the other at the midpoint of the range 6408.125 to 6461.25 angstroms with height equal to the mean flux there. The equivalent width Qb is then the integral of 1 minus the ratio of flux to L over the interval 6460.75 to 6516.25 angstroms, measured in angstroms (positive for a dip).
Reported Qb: -1.5 angstroms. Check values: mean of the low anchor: 2.04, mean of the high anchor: 1.94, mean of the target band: 2.05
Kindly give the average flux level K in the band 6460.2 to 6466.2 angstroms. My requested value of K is 1.99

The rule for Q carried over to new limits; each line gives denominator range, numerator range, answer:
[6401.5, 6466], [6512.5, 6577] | 1.00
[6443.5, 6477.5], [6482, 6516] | 1.05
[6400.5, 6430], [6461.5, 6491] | 0.98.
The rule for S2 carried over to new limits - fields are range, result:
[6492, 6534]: 2.02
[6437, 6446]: 1.99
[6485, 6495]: 1.98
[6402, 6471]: 2.03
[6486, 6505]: 2.07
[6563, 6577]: 1.95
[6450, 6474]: 2.03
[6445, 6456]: 1.97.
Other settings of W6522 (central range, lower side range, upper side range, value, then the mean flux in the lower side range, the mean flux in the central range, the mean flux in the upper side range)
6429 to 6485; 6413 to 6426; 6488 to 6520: 1.8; 2.05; 2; 2.1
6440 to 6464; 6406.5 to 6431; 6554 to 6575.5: 0.8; 2.08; 1.98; 1.96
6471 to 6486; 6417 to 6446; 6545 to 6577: 0.3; 2.04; 1.98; 1.99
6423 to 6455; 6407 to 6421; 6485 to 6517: 1.0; 2.1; 2.02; 2.08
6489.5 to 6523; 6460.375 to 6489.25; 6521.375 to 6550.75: -2.0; 1.99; 2.07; 1.93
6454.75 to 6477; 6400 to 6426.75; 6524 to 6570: 0.3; 2.05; 1.99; 1.96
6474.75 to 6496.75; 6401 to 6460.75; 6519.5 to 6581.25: 0.0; 2.03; 1.99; 1.95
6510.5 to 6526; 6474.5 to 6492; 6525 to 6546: -0.1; 1.96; 1.96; 1.94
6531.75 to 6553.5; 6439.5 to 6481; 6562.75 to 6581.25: -0.3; 2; 2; 1.97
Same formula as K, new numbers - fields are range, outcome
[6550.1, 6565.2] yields 2.01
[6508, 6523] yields 2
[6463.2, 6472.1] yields 2.05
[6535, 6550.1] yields 1.99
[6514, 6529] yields 1.89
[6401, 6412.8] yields 2.05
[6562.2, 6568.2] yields 1.94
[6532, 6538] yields 1.94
